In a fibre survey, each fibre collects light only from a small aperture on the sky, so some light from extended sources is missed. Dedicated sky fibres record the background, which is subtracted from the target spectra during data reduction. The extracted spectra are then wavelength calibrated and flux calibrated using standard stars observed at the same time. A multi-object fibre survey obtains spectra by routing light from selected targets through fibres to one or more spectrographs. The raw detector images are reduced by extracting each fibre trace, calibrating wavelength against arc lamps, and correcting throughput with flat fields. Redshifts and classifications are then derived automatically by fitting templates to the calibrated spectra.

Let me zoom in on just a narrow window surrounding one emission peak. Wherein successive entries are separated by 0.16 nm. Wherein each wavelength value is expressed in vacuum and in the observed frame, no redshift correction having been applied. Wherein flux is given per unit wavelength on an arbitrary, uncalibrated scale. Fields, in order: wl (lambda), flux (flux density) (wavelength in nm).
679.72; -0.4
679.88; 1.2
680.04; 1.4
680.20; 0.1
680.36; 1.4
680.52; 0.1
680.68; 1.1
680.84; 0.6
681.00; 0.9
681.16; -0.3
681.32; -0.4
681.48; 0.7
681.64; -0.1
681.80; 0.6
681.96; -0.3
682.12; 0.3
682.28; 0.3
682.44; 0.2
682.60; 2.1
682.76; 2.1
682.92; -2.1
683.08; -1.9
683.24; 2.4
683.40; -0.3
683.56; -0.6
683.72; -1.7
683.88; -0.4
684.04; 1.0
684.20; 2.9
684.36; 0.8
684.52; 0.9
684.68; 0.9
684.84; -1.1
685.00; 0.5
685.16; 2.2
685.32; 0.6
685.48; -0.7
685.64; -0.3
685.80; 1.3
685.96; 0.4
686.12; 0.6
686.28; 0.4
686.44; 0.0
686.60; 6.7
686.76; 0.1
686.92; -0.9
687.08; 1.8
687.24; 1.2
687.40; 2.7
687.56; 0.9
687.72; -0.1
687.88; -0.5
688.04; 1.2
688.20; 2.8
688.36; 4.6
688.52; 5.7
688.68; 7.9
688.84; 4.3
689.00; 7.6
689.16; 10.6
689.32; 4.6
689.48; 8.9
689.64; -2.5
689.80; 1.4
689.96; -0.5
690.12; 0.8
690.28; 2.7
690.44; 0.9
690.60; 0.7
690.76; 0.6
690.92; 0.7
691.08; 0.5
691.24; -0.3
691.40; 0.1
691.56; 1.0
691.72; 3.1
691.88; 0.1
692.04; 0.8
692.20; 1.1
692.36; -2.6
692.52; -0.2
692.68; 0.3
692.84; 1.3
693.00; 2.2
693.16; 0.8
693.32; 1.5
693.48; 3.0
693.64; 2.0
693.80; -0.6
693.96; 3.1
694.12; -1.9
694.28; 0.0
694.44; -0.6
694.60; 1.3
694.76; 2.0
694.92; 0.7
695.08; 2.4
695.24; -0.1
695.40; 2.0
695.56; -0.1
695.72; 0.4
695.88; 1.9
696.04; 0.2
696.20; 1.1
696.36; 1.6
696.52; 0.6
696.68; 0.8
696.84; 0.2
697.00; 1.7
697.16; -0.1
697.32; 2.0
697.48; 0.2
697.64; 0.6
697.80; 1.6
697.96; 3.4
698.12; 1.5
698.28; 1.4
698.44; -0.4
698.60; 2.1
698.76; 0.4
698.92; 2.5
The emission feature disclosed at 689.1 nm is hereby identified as [O II] 3727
